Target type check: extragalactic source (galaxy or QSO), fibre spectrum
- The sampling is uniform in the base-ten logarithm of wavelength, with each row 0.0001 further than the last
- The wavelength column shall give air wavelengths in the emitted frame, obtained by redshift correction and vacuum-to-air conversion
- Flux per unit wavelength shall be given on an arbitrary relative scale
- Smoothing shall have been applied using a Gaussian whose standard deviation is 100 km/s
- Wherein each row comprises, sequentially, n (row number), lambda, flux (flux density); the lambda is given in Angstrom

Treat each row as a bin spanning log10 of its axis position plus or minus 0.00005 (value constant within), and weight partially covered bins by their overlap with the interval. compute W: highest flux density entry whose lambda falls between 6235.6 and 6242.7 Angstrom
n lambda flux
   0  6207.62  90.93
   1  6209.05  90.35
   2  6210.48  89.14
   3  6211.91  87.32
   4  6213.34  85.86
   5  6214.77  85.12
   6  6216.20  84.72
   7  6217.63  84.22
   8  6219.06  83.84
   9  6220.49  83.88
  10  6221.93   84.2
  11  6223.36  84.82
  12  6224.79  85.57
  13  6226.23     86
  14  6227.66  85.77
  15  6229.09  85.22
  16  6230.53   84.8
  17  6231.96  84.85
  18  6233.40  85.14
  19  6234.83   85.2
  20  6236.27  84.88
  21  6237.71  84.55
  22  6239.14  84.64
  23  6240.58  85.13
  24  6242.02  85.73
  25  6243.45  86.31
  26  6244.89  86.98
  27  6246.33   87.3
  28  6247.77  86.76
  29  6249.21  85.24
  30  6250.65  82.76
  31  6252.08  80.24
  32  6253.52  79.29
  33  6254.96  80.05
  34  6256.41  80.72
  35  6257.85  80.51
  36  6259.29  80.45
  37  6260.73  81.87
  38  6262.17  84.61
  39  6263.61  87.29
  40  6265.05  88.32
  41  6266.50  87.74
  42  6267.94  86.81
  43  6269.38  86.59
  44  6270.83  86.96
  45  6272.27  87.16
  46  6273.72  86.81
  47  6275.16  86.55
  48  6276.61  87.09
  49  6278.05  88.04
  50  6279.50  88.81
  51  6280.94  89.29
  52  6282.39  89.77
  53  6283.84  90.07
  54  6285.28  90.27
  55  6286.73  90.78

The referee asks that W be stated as 85.73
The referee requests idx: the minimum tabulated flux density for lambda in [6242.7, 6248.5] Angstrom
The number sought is 86.31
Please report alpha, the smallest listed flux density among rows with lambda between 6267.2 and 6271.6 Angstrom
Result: 86.59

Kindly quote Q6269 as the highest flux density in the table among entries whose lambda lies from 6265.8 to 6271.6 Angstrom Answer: 87.74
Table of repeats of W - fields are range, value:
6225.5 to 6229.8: 86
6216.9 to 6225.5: 85.57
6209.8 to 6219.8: 89.14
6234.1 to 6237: 85.2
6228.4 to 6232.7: 85.22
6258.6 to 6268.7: 88.32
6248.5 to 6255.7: 85.24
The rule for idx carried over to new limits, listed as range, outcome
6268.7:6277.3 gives 86.55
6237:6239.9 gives 84.55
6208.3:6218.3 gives 84.22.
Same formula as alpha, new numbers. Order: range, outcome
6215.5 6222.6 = 83.84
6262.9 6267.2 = 87.29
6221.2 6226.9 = 84.2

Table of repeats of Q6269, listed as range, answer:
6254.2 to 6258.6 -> 80.72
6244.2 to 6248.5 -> 87.3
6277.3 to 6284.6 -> 90.07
